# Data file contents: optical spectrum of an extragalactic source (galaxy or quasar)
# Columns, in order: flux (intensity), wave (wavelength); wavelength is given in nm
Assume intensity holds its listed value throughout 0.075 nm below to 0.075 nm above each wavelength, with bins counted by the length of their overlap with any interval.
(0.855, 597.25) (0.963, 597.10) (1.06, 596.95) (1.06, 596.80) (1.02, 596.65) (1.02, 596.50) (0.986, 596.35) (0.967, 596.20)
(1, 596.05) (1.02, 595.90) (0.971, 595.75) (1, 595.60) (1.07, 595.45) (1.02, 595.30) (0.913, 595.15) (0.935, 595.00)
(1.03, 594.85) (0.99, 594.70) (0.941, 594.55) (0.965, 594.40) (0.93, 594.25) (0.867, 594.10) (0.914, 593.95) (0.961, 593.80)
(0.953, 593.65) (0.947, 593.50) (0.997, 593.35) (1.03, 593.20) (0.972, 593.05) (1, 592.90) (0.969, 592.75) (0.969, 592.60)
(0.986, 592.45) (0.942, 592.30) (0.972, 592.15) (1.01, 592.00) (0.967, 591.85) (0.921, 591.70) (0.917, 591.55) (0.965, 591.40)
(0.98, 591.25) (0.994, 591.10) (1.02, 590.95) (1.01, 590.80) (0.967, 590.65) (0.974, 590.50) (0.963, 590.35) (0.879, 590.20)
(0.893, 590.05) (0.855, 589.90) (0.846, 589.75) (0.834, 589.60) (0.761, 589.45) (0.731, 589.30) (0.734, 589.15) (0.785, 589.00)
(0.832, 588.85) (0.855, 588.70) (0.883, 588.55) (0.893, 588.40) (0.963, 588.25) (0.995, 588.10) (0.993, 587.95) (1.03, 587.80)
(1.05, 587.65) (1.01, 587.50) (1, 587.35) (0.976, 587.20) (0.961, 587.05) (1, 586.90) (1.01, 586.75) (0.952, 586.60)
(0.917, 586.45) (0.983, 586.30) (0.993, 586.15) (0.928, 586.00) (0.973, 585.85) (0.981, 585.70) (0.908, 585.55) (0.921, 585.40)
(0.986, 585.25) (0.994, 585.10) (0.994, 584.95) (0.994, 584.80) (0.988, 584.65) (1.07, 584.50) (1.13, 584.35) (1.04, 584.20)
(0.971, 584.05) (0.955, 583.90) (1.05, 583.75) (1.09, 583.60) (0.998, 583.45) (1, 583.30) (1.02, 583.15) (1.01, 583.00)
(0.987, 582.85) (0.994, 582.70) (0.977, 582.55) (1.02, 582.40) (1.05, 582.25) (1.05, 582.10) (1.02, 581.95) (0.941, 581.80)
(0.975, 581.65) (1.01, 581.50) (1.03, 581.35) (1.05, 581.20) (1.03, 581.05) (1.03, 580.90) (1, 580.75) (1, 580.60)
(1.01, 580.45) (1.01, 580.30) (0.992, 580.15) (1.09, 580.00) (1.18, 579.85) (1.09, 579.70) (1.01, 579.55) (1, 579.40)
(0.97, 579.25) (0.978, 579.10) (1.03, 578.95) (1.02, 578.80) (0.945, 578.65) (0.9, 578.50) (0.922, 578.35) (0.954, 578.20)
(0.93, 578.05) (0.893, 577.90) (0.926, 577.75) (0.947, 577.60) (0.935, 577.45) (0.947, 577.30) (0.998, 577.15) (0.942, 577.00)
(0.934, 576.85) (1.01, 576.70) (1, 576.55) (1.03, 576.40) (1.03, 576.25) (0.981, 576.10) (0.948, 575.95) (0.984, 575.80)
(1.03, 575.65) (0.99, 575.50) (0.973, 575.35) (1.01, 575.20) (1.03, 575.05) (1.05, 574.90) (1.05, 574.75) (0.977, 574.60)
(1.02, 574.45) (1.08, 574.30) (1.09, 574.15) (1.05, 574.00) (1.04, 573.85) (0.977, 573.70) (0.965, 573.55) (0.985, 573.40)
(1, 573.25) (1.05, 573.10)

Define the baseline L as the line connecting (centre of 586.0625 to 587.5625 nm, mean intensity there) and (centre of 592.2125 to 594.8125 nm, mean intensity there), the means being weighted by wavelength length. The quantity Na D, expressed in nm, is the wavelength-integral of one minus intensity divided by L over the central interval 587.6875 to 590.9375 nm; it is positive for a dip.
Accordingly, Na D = 0.265 nm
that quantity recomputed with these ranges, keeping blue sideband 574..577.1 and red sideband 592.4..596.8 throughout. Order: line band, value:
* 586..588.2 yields 0.01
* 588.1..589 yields 0.09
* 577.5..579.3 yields 0.10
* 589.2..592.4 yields 0.20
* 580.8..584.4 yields -0.07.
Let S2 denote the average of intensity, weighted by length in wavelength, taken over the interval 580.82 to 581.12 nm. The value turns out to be 1.03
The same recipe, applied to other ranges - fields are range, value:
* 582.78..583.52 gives 1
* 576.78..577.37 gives 0.956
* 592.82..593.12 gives 0.986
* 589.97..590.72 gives 0.934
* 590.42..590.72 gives 0.97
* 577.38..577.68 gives 0.941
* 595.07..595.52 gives 0.999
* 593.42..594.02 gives 0.944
